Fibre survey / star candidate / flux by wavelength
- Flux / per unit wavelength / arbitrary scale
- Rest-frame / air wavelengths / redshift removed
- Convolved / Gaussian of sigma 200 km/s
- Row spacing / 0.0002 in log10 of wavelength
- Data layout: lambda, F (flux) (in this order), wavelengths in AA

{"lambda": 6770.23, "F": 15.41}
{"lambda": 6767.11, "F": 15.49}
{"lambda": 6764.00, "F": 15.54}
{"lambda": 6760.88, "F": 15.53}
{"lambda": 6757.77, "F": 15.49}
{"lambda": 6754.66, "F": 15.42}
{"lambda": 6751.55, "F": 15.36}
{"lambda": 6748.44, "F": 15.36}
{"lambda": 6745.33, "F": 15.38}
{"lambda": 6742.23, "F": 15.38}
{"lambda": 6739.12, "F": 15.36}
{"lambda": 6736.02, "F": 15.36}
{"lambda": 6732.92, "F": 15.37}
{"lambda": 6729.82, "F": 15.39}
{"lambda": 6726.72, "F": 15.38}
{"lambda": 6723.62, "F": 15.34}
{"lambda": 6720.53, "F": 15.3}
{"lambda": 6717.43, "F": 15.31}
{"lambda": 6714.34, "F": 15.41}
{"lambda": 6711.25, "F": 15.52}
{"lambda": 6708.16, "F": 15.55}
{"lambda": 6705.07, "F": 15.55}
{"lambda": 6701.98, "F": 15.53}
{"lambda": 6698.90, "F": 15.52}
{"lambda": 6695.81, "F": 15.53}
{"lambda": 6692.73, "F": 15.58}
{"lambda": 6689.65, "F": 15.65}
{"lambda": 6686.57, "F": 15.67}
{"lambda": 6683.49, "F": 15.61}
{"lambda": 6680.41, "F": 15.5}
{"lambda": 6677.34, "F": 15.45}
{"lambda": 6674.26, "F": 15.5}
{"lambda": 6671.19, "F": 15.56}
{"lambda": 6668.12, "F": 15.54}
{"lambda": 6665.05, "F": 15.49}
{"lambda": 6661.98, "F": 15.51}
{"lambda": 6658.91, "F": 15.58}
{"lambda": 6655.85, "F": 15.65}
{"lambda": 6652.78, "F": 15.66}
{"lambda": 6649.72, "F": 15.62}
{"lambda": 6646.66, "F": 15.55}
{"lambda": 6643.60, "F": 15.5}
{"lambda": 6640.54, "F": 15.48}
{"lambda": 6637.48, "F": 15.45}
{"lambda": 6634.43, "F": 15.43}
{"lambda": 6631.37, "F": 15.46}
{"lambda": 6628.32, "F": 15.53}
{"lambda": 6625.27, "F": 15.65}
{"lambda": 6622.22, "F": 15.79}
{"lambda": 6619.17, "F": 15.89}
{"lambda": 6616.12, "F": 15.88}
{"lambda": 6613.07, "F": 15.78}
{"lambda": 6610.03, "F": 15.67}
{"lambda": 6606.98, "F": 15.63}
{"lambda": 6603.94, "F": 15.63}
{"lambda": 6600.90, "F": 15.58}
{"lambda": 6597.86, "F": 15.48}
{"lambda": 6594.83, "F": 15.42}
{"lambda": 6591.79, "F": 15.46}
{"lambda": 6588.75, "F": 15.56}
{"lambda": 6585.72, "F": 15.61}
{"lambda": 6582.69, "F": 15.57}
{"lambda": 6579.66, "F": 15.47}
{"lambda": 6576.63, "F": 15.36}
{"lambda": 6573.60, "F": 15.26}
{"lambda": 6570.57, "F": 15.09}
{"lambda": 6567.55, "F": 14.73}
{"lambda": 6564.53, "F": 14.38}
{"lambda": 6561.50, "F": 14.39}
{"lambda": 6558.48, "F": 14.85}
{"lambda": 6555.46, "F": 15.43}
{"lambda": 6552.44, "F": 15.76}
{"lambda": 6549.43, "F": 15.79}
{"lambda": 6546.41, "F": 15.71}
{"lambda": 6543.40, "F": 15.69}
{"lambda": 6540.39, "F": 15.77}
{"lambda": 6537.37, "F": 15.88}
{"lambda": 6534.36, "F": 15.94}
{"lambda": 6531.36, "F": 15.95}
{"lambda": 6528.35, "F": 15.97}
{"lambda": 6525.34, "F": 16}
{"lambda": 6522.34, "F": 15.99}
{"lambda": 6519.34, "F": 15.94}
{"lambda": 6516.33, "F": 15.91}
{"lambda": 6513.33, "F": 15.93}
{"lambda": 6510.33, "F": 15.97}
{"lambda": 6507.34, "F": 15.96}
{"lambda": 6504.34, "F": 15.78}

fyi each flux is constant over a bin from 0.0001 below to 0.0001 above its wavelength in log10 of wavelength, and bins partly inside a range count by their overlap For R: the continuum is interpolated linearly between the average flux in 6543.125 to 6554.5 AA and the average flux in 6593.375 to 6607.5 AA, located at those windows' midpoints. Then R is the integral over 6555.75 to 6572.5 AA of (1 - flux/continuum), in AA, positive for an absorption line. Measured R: 1.0 AA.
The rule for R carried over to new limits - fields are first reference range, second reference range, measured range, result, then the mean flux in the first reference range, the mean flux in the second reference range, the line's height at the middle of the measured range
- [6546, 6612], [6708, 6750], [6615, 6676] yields -0.87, 15.4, 15.4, 15.4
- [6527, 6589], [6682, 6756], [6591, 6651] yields -0.60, 15.4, 15.5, 15.4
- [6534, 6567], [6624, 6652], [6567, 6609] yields 0.01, 15.4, 15.5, 15.4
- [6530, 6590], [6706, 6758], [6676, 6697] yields -0.24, 15.4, 15.4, 15.4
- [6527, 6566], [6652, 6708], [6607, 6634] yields -0.28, 15.5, 15.6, 15.5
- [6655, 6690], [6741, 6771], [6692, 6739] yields 0.17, 15.6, 15.4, 15.5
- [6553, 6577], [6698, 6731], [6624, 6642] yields -0.39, 14.9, 15.4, 15.2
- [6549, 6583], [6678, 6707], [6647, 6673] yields -0.20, 15.1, 15.6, 15.5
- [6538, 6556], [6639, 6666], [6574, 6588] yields 0.16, 15.7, 15.6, 15.7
